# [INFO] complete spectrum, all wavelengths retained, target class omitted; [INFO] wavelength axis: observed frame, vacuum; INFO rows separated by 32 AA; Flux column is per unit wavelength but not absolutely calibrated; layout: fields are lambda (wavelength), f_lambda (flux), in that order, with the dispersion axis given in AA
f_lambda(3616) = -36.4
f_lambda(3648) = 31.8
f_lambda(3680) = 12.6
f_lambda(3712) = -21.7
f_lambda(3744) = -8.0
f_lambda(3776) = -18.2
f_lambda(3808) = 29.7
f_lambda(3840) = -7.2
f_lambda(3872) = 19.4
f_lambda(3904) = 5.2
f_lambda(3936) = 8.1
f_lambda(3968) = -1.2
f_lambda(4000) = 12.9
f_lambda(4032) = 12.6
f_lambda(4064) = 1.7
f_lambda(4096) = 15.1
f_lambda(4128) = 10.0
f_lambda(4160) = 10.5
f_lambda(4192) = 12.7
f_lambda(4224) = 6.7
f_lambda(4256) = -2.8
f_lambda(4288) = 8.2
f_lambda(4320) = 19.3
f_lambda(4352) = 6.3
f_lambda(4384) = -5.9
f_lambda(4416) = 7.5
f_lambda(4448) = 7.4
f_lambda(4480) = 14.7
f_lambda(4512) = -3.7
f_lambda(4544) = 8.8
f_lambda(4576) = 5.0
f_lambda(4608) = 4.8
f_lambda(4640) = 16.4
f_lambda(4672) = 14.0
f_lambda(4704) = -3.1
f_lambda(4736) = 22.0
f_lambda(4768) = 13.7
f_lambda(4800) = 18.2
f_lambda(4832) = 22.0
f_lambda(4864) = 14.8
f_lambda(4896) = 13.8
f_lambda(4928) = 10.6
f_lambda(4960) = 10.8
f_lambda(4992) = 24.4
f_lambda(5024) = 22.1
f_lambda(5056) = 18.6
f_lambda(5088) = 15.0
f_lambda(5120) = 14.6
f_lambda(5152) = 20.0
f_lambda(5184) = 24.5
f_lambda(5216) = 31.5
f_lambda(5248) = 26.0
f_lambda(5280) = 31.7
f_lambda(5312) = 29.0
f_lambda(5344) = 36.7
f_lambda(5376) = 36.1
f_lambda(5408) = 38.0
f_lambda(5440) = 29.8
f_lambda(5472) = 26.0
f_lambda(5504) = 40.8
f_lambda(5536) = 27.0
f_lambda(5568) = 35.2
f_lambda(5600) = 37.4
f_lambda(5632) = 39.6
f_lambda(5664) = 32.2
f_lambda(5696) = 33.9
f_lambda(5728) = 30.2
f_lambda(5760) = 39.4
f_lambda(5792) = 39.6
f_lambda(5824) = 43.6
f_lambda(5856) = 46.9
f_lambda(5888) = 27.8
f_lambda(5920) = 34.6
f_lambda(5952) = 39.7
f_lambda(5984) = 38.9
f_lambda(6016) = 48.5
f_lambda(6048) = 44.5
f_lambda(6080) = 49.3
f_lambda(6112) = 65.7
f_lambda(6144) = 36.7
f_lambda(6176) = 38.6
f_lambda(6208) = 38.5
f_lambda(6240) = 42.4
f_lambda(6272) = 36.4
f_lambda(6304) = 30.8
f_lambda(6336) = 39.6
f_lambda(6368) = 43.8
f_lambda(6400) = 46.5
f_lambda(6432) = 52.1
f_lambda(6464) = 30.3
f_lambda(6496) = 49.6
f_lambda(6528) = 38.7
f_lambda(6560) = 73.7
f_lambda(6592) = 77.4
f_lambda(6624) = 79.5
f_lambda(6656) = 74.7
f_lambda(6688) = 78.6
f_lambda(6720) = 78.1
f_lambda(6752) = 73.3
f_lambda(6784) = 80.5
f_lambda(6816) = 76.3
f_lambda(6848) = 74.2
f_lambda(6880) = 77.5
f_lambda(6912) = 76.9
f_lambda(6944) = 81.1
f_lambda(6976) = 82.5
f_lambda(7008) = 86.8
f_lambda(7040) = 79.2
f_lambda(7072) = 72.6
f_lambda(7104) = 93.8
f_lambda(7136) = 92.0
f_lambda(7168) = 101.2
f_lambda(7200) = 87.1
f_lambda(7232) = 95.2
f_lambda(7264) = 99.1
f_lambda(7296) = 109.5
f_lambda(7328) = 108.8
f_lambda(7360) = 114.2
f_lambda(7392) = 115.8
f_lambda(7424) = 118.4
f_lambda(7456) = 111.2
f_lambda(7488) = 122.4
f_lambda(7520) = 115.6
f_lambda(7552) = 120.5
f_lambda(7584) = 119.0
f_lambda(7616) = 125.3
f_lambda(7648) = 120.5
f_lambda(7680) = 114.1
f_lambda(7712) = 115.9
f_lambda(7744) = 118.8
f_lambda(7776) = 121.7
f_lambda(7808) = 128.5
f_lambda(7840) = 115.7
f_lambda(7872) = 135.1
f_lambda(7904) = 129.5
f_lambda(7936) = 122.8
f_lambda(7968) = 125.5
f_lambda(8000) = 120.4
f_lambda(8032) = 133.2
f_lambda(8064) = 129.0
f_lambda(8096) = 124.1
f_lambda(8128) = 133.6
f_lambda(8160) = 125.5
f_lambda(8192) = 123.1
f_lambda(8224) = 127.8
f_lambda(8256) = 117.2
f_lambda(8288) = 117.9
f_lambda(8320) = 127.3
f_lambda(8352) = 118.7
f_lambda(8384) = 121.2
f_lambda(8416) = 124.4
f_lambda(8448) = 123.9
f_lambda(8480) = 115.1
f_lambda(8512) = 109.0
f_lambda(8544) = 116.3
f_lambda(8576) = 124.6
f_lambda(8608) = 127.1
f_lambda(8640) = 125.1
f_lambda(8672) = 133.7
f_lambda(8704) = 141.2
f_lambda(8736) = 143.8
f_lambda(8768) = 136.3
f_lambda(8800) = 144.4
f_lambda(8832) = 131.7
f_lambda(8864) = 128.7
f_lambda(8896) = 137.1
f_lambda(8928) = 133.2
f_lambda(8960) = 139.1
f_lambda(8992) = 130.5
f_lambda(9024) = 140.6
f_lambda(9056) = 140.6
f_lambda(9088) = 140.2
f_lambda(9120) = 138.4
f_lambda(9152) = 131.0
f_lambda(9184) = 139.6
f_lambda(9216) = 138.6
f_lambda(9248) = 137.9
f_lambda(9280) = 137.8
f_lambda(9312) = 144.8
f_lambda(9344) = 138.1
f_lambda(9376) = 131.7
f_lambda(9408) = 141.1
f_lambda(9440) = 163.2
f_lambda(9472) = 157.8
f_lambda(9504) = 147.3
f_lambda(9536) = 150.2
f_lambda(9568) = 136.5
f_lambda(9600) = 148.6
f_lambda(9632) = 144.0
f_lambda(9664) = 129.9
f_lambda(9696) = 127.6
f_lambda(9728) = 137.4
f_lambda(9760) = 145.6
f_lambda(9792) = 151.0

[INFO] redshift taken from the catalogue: 0.642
